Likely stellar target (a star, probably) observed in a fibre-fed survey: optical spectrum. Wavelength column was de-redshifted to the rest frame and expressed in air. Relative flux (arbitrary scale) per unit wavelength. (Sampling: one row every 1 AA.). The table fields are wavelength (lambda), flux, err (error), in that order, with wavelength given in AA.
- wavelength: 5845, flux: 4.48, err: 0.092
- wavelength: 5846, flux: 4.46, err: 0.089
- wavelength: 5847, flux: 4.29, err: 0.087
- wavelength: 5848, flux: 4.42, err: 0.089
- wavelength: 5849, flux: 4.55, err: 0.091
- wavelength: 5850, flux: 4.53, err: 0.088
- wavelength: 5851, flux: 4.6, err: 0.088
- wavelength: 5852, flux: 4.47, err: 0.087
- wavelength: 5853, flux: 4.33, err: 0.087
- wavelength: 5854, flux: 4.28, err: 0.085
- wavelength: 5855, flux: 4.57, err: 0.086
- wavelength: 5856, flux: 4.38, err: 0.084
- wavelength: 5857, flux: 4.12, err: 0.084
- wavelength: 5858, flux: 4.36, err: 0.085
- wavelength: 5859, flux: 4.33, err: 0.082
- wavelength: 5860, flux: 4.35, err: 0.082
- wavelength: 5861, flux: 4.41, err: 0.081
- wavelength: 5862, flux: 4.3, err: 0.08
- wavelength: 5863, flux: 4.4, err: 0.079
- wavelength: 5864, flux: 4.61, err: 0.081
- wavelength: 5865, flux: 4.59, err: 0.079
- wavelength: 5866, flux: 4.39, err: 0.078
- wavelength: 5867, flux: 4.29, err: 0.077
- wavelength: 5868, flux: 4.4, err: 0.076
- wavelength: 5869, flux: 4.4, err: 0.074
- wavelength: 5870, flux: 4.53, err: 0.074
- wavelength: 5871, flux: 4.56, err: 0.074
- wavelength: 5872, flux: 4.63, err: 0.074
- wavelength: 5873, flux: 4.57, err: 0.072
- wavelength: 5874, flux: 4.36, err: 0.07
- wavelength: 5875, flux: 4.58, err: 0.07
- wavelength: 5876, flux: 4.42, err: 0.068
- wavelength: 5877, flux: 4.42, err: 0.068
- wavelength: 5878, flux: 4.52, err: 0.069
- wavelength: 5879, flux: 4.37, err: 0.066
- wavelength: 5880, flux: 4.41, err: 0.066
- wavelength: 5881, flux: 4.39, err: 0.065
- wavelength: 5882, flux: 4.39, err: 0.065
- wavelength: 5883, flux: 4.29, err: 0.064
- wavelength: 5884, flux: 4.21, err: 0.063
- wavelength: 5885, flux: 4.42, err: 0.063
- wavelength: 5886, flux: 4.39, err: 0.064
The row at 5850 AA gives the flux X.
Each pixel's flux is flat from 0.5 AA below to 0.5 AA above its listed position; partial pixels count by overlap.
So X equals 4.53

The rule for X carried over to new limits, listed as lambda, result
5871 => 4.56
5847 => 4.29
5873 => 4.57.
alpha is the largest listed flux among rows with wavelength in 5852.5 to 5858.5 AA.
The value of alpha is 4.57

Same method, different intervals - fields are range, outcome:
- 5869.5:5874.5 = 4.63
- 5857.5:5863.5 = 4.41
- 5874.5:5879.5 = 4.58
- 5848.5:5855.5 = 4.6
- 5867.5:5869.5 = 4.4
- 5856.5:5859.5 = 4.36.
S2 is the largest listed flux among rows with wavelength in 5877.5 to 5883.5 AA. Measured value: 4.52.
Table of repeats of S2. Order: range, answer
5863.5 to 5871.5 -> 4.61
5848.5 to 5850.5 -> 4.55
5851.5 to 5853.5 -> 4.47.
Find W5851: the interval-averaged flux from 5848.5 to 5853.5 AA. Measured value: 4.5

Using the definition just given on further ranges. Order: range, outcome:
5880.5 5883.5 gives 4.36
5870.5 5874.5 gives 4.53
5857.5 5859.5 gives 4.35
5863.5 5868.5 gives 4.46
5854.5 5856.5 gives 4.47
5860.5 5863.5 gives 4.37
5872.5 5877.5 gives 4.47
